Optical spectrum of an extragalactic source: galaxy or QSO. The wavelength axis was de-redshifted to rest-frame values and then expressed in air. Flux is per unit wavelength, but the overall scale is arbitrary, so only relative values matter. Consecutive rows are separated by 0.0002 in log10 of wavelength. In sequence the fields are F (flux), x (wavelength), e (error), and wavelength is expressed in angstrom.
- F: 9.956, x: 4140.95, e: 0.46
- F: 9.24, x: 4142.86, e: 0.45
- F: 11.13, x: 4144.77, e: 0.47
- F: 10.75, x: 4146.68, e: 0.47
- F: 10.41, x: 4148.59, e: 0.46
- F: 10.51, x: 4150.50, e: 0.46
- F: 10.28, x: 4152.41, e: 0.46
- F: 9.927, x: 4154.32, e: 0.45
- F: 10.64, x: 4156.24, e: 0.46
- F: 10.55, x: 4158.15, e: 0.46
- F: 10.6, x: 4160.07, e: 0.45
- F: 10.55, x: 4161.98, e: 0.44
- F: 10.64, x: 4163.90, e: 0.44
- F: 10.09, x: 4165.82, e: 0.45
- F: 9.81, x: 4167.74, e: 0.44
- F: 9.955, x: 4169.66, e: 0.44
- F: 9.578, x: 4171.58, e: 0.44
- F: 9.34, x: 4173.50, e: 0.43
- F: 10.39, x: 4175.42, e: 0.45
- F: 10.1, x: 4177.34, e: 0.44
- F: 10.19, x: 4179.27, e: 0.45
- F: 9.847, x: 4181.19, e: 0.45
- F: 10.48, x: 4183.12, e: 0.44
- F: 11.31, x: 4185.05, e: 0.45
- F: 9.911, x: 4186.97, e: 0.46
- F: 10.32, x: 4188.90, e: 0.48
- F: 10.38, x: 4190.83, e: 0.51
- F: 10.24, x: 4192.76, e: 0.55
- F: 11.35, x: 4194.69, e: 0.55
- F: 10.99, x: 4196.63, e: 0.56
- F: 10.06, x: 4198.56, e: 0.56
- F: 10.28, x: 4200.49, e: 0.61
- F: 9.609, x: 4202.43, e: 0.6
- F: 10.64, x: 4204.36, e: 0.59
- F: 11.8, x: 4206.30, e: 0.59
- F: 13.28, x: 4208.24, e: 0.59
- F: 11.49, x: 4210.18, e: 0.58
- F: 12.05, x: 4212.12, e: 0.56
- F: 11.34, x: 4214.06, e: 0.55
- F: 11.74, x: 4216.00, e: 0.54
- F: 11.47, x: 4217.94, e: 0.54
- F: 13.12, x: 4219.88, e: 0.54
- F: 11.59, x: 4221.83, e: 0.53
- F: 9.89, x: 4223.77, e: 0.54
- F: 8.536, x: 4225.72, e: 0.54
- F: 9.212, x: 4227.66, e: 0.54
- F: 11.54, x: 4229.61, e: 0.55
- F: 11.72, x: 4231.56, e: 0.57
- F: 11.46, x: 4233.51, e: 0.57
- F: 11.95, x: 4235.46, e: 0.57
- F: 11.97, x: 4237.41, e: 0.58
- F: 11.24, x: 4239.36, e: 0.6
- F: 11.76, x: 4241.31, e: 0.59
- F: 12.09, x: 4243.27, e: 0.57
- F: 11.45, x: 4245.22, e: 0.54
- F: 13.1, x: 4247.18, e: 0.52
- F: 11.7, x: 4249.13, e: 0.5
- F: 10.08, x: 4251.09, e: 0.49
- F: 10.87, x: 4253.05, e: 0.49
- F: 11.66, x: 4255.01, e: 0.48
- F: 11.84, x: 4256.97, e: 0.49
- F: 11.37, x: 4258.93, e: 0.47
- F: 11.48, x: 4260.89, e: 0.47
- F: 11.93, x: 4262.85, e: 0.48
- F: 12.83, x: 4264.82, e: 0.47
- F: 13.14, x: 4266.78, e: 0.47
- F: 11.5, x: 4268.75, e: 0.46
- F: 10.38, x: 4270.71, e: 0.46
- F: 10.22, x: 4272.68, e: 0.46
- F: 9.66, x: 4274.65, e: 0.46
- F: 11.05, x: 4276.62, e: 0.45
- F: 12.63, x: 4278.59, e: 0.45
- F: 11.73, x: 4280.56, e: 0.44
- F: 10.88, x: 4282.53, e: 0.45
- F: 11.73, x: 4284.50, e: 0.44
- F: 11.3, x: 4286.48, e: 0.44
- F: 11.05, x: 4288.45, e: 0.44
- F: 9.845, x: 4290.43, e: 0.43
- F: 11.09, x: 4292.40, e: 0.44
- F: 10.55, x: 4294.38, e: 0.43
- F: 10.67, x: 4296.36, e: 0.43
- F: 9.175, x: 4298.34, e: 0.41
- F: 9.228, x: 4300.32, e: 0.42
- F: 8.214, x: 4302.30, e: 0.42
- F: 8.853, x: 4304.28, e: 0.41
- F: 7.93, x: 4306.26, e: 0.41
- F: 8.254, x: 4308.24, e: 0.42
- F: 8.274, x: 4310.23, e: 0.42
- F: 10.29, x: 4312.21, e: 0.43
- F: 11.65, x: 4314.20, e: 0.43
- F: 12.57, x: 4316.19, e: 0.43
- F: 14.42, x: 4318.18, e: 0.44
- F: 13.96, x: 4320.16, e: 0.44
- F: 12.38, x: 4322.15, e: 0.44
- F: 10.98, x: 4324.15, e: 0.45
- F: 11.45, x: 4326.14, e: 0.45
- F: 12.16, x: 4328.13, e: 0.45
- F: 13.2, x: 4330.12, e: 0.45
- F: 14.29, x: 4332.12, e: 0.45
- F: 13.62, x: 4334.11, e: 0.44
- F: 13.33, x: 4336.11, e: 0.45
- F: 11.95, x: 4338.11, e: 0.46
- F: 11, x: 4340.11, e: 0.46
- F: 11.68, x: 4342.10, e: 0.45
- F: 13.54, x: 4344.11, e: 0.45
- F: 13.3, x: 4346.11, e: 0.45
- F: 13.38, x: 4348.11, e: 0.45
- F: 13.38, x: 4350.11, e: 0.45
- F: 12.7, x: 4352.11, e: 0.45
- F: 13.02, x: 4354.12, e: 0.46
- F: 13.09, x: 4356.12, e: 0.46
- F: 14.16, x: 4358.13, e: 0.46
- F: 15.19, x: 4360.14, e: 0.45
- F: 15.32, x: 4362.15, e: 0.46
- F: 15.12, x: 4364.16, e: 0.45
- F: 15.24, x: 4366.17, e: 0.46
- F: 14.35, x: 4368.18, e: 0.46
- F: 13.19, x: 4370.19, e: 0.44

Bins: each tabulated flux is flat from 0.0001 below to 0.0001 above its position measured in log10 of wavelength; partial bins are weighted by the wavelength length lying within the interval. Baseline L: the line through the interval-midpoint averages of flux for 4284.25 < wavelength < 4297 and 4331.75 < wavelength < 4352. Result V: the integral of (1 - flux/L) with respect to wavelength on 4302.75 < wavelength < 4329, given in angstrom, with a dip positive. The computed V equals 2.1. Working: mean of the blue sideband 10.8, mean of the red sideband 12.9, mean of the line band 11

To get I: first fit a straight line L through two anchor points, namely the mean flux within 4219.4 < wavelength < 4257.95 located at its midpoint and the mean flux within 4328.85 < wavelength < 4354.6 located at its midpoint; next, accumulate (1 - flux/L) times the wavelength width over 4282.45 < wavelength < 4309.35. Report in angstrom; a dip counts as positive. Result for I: 5.1 angstrom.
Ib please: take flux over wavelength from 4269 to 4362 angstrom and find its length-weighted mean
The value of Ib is 11.6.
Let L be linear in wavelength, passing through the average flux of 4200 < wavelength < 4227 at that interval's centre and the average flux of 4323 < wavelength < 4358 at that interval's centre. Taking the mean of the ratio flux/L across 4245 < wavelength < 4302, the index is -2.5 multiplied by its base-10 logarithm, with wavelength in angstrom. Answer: 0.07 mag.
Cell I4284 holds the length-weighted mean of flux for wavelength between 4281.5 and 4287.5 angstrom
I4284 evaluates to 11.3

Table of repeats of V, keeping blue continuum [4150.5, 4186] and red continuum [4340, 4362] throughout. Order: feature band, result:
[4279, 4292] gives 1.12 angstrom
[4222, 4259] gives 0.71 angstrom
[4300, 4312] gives 3.84 angstrom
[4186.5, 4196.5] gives 0.11 angstrom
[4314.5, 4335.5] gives 0.00 angstrom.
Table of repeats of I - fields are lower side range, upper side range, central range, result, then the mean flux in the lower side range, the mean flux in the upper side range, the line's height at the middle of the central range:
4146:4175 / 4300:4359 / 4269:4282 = 0.5 angstrom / 10.2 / 11.9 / 11.4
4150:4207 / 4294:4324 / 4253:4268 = -2.2 angstrom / 10.3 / 10.4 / 10.4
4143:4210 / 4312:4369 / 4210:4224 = -0.7 angstrom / 10.5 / 13.2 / 11.1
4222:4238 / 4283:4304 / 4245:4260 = -1.3 angstrom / 10.8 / 10.2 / 10.6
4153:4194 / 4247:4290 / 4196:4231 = -1.0 angstrom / 10.2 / 11.4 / 10.7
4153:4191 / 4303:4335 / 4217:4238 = -0.8 angstrom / 10.2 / 11.5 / 10.7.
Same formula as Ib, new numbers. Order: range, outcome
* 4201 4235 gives 11.2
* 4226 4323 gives 11.1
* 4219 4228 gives 10.5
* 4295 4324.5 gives 10.4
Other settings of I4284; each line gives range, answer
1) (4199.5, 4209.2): 11.1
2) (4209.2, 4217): 11.7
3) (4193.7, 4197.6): 11.2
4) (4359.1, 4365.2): 15.2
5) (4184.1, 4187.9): 10.6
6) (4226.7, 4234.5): 11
